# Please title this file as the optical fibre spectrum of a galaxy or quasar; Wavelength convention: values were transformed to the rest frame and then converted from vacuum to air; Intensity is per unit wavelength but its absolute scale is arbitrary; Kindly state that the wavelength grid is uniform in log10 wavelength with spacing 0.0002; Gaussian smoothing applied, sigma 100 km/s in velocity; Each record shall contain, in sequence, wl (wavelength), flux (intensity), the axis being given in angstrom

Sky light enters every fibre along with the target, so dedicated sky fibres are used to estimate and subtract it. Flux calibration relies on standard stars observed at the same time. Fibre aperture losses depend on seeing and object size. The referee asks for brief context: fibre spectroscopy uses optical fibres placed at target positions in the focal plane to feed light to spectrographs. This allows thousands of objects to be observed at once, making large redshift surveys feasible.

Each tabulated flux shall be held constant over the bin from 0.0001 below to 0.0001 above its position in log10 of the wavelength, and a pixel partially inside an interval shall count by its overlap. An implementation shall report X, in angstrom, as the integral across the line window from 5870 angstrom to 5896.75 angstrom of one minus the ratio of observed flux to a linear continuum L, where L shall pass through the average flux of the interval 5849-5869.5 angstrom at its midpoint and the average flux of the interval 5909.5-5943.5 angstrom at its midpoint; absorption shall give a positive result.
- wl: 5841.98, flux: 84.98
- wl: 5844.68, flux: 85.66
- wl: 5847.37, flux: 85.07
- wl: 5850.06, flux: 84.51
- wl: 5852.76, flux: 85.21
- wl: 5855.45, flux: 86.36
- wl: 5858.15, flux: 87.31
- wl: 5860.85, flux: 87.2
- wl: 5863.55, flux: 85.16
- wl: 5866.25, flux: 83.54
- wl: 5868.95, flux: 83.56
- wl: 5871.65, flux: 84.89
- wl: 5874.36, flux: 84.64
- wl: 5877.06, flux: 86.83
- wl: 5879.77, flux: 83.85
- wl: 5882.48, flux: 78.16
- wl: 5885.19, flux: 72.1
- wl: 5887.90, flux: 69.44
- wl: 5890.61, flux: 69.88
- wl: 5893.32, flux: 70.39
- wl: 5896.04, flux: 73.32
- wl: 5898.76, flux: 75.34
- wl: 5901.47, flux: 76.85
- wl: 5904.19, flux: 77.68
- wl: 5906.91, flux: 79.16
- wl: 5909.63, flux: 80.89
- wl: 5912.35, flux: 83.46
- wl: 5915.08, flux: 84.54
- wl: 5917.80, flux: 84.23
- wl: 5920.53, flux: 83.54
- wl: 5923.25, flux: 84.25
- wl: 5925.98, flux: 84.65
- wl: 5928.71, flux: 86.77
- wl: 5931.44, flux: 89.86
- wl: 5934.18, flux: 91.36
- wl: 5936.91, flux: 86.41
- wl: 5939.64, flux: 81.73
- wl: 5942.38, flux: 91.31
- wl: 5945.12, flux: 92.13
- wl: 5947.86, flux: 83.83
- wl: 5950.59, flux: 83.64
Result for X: 2.5 angstrom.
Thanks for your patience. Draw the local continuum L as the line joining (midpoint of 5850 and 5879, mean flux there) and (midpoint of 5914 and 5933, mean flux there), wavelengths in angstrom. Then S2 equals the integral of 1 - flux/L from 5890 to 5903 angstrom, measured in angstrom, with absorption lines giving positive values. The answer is 1.8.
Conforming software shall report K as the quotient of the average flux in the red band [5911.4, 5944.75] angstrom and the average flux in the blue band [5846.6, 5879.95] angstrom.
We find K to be 1.01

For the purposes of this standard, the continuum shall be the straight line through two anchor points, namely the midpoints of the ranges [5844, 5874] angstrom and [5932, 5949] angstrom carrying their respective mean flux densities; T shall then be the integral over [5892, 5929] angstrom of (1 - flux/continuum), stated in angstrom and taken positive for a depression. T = 2.88 angstrom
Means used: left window 85.3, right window 87.9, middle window 80.2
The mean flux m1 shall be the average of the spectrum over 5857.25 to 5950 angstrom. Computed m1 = 82.3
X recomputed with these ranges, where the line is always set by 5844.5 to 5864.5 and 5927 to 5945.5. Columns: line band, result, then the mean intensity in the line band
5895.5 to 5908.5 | 1.6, 76.8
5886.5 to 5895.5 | 1.7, 70.2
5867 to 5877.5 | 0.2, 84.8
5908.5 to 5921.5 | 0.6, 83.3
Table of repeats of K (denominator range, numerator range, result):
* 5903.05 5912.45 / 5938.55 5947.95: 1.10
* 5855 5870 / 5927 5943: 1.03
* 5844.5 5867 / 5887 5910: 0.87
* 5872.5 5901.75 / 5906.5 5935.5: 1.11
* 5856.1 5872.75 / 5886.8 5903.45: 0.85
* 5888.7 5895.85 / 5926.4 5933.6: 1.25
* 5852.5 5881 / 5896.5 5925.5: 0.95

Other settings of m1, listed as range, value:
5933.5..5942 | 86.7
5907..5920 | 82.9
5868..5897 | 77.9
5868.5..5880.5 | 84.9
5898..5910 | 77.9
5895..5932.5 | 81.8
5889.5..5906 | 74.1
